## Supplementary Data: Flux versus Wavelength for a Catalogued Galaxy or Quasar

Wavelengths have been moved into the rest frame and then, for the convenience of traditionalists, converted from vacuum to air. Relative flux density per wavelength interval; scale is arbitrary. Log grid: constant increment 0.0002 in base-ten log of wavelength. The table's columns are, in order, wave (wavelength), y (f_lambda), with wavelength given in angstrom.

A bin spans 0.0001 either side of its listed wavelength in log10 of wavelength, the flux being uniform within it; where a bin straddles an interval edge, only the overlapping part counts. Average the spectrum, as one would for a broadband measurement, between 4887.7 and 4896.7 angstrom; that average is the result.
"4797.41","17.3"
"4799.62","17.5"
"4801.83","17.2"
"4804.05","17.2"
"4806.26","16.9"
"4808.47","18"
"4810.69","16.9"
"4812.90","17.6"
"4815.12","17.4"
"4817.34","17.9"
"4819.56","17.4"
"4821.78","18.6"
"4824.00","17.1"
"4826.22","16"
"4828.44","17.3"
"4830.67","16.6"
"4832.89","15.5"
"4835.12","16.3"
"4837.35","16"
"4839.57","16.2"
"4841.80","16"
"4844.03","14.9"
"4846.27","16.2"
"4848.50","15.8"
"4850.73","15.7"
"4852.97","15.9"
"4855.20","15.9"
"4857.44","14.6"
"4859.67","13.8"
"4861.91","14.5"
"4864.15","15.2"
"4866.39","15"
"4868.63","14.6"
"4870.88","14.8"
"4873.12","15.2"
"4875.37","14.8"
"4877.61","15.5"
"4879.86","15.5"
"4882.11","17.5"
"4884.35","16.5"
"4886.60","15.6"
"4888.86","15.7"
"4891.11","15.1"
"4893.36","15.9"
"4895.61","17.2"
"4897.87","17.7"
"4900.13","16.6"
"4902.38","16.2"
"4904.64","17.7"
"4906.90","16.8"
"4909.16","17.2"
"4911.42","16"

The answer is 16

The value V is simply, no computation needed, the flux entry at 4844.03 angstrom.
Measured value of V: 14.9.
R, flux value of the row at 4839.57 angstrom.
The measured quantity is 16.2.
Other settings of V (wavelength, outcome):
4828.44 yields 17.3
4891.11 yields 15.1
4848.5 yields 15.8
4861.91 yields 14.5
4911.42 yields 16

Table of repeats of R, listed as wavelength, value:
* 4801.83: 17.2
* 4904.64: 17.7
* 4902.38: 16.2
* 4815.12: 17.4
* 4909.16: 17.2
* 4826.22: 16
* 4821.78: 18.6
